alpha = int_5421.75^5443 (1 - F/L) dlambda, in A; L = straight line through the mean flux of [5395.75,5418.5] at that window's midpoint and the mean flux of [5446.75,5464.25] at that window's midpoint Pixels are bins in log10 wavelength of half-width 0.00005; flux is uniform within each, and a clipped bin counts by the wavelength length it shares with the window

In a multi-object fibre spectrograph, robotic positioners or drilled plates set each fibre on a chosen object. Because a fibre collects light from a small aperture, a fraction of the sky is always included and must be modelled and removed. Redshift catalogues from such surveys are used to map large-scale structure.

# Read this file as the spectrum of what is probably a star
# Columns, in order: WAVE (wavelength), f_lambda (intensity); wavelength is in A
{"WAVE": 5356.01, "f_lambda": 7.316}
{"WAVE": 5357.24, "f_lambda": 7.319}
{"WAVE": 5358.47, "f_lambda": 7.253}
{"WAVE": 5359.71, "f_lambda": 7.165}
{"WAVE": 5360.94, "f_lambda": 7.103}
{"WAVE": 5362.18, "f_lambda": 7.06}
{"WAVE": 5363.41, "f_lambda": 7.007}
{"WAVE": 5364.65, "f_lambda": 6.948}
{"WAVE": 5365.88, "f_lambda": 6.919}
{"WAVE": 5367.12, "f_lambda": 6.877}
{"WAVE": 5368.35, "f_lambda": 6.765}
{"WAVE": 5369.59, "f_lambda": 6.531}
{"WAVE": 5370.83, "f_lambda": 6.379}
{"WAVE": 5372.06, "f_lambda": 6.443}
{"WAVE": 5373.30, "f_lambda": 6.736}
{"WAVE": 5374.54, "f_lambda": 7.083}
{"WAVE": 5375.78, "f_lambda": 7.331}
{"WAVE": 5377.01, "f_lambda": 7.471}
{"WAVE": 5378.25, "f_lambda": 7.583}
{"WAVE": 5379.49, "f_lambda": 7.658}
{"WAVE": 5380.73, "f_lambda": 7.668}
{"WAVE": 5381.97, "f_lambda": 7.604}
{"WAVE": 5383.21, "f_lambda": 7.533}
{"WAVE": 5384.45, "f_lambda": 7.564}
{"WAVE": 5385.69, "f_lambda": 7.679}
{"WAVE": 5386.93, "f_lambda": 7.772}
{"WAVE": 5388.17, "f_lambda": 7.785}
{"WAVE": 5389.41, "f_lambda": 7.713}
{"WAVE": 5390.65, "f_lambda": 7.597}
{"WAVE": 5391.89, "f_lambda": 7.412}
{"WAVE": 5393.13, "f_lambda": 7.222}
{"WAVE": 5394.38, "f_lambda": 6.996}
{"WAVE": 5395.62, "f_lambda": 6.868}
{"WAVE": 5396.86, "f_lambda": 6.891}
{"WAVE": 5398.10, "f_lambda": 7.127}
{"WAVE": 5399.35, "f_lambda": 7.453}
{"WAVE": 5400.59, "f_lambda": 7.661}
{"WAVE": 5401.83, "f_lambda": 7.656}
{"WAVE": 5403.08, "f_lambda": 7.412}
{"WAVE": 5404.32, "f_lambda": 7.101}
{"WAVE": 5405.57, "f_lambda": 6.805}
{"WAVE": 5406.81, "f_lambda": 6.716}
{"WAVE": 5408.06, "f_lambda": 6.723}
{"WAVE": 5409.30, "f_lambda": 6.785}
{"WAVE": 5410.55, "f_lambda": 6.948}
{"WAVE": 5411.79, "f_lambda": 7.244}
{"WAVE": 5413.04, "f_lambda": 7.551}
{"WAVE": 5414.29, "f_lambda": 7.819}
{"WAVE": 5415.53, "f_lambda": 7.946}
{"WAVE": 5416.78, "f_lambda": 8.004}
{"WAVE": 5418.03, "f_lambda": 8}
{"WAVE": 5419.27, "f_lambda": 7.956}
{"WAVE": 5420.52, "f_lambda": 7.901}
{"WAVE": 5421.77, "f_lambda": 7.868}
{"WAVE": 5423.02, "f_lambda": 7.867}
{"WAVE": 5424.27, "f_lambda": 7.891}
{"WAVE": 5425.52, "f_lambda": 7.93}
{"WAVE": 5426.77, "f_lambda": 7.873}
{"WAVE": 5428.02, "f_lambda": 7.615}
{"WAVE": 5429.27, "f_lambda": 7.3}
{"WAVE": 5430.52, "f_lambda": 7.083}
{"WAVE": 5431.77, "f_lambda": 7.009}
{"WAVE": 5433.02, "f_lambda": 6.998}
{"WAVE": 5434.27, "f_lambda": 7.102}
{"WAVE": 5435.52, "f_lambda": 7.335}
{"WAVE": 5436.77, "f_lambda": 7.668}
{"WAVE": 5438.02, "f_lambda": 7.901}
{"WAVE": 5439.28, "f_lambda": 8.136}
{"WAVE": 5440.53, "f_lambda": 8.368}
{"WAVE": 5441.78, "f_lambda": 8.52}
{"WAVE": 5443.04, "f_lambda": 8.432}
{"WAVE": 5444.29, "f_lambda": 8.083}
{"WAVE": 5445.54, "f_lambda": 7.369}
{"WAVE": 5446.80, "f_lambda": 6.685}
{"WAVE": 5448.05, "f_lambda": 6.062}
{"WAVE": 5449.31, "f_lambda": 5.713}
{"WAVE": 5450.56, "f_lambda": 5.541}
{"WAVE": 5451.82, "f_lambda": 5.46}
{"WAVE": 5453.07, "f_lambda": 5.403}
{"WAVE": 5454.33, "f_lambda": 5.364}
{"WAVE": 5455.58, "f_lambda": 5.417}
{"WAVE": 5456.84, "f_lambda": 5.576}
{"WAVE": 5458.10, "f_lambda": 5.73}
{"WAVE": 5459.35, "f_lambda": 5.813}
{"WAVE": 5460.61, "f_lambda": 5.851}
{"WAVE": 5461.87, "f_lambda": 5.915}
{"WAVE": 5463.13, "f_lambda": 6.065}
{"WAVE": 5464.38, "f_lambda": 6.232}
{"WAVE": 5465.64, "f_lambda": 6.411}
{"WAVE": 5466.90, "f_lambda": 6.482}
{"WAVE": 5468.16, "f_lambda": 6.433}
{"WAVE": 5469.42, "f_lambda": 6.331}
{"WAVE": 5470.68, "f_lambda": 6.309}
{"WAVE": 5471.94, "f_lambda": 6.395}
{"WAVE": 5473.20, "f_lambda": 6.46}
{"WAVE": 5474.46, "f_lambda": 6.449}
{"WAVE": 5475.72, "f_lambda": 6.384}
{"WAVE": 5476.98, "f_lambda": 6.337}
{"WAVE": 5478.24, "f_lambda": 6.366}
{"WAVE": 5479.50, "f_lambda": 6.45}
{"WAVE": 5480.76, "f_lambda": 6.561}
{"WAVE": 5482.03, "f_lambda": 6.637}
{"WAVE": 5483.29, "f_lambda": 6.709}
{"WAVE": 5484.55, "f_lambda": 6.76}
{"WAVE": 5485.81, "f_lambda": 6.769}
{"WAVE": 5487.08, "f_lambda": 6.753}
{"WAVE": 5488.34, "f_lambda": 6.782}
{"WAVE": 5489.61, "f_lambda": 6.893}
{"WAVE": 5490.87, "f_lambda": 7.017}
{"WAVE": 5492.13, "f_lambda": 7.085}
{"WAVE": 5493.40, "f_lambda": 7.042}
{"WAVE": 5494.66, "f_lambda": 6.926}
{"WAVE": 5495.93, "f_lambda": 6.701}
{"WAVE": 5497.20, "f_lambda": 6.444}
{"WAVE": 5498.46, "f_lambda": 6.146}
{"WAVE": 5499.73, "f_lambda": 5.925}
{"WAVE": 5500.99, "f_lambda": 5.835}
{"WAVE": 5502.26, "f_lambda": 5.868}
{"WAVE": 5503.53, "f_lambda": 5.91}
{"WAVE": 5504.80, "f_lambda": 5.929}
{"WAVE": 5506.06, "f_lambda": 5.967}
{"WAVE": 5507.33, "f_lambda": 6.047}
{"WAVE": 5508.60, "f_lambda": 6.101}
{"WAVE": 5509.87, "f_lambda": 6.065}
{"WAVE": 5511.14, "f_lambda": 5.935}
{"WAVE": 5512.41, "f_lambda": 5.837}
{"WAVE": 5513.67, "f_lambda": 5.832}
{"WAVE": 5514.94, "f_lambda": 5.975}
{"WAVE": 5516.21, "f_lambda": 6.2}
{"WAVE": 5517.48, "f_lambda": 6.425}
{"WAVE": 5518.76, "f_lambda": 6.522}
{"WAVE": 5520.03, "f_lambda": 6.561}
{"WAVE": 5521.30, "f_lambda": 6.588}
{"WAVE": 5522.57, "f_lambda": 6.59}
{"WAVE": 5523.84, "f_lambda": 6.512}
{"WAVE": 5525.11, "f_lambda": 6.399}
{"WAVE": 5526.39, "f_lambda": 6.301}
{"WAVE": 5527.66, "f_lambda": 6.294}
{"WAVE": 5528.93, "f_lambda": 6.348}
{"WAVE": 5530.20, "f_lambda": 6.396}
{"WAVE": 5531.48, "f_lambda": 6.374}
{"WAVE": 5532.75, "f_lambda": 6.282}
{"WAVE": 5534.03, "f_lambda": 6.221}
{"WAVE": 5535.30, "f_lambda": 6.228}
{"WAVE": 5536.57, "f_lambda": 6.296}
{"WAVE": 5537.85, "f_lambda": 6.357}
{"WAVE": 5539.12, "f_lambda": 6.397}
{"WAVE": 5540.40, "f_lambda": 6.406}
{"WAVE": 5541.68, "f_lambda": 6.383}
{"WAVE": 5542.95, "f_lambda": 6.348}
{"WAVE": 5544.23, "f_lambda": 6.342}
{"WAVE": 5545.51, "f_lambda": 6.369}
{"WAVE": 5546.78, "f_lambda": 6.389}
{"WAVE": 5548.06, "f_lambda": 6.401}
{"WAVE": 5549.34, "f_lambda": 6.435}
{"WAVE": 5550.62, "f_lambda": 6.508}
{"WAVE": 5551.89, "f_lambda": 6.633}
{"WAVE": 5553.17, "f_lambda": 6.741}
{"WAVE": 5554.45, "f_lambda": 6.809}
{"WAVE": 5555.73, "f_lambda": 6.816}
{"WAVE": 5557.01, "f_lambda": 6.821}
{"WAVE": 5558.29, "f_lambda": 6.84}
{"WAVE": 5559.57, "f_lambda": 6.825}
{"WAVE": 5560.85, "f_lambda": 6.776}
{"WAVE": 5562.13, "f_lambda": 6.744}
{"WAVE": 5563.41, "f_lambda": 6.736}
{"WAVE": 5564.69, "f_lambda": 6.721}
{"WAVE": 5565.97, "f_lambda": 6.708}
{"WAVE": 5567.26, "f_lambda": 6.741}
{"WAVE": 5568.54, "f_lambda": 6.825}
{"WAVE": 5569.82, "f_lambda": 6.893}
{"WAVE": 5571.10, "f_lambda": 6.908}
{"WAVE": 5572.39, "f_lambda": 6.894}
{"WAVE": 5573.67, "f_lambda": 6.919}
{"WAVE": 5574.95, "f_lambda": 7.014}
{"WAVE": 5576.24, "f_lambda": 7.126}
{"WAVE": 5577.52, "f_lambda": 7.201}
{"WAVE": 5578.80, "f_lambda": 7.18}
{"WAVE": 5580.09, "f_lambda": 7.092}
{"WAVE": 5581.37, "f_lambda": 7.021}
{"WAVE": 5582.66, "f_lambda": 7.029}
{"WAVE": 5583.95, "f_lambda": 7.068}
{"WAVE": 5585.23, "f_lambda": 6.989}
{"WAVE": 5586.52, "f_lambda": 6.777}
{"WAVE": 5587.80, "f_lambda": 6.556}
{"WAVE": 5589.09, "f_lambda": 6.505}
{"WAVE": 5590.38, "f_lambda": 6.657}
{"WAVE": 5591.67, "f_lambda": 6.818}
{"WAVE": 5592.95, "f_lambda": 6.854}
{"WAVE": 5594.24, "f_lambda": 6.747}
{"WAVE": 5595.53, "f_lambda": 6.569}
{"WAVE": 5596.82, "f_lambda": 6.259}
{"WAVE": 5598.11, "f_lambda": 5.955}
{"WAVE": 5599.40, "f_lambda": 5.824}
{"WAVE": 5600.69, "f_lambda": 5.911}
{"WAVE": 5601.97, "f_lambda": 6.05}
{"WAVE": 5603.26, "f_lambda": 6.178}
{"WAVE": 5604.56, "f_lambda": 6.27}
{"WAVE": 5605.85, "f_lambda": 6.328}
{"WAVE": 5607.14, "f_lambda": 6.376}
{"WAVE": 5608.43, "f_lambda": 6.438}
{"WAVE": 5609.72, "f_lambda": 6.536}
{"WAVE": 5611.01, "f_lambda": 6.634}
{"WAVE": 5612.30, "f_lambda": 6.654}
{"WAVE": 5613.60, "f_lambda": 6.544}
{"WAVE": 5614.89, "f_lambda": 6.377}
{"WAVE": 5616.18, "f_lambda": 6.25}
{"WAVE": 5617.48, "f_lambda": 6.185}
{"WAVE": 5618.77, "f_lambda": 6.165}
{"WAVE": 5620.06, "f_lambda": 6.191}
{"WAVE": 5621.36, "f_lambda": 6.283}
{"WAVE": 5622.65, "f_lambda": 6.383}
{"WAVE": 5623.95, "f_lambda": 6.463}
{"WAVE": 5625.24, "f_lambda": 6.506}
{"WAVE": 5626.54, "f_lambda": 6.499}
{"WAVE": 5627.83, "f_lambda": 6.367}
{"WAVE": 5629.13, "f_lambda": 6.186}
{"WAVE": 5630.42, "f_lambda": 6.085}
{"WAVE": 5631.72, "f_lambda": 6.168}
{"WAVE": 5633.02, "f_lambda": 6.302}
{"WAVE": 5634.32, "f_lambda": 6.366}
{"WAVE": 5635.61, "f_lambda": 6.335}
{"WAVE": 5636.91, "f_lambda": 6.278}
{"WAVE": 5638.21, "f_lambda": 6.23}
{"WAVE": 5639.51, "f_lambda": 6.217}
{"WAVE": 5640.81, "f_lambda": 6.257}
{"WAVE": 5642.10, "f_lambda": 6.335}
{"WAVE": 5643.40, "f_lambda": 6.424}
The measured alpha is -4.0 A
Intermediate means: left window 7.31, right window 5.74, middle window 7.69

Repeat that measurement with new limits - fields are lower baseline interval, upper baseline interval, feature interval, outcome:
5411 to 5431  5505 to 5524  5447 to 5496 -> 4.2 A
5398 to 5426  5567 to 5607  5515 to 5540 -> 2.1 A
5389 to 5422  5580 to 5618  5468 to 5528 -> 4.9 A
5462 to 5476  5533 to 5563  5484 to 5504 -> -0.5 A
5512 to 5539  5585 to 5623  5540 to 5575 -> -1.8 A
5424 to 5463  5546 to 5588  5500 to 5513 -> 1.7 A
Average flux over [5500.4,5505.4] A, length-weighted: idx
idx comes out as 5.88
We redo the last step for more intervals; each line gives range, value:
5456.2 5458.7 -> 5.64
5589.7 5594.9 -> 6.76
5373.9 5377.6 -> 7.3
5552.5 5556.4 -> 6.78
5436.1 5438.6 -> 7.79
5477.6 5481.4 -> 6.45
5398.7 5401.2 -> 7.54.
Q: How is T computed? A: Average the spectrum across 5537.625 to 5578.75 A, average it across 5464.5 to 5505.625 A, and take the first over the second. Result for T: 1.03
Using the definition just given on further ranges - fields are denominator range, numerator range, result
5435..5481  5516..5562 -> 0.99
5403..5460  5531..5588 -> 0.94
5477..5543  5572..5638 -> 1.02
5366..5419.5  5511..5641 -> 0.89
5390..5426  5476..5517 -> 0.86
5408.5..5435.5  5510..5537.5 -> 0.83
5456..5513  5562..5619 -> 1.05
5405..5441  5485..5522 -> 0.84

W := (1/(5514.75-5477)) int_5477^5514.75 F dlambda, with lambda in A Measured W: 6.38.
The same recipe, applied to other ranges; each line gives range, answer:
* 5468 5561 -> 6.42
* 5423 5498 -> 6.74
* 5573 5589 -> 6.98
